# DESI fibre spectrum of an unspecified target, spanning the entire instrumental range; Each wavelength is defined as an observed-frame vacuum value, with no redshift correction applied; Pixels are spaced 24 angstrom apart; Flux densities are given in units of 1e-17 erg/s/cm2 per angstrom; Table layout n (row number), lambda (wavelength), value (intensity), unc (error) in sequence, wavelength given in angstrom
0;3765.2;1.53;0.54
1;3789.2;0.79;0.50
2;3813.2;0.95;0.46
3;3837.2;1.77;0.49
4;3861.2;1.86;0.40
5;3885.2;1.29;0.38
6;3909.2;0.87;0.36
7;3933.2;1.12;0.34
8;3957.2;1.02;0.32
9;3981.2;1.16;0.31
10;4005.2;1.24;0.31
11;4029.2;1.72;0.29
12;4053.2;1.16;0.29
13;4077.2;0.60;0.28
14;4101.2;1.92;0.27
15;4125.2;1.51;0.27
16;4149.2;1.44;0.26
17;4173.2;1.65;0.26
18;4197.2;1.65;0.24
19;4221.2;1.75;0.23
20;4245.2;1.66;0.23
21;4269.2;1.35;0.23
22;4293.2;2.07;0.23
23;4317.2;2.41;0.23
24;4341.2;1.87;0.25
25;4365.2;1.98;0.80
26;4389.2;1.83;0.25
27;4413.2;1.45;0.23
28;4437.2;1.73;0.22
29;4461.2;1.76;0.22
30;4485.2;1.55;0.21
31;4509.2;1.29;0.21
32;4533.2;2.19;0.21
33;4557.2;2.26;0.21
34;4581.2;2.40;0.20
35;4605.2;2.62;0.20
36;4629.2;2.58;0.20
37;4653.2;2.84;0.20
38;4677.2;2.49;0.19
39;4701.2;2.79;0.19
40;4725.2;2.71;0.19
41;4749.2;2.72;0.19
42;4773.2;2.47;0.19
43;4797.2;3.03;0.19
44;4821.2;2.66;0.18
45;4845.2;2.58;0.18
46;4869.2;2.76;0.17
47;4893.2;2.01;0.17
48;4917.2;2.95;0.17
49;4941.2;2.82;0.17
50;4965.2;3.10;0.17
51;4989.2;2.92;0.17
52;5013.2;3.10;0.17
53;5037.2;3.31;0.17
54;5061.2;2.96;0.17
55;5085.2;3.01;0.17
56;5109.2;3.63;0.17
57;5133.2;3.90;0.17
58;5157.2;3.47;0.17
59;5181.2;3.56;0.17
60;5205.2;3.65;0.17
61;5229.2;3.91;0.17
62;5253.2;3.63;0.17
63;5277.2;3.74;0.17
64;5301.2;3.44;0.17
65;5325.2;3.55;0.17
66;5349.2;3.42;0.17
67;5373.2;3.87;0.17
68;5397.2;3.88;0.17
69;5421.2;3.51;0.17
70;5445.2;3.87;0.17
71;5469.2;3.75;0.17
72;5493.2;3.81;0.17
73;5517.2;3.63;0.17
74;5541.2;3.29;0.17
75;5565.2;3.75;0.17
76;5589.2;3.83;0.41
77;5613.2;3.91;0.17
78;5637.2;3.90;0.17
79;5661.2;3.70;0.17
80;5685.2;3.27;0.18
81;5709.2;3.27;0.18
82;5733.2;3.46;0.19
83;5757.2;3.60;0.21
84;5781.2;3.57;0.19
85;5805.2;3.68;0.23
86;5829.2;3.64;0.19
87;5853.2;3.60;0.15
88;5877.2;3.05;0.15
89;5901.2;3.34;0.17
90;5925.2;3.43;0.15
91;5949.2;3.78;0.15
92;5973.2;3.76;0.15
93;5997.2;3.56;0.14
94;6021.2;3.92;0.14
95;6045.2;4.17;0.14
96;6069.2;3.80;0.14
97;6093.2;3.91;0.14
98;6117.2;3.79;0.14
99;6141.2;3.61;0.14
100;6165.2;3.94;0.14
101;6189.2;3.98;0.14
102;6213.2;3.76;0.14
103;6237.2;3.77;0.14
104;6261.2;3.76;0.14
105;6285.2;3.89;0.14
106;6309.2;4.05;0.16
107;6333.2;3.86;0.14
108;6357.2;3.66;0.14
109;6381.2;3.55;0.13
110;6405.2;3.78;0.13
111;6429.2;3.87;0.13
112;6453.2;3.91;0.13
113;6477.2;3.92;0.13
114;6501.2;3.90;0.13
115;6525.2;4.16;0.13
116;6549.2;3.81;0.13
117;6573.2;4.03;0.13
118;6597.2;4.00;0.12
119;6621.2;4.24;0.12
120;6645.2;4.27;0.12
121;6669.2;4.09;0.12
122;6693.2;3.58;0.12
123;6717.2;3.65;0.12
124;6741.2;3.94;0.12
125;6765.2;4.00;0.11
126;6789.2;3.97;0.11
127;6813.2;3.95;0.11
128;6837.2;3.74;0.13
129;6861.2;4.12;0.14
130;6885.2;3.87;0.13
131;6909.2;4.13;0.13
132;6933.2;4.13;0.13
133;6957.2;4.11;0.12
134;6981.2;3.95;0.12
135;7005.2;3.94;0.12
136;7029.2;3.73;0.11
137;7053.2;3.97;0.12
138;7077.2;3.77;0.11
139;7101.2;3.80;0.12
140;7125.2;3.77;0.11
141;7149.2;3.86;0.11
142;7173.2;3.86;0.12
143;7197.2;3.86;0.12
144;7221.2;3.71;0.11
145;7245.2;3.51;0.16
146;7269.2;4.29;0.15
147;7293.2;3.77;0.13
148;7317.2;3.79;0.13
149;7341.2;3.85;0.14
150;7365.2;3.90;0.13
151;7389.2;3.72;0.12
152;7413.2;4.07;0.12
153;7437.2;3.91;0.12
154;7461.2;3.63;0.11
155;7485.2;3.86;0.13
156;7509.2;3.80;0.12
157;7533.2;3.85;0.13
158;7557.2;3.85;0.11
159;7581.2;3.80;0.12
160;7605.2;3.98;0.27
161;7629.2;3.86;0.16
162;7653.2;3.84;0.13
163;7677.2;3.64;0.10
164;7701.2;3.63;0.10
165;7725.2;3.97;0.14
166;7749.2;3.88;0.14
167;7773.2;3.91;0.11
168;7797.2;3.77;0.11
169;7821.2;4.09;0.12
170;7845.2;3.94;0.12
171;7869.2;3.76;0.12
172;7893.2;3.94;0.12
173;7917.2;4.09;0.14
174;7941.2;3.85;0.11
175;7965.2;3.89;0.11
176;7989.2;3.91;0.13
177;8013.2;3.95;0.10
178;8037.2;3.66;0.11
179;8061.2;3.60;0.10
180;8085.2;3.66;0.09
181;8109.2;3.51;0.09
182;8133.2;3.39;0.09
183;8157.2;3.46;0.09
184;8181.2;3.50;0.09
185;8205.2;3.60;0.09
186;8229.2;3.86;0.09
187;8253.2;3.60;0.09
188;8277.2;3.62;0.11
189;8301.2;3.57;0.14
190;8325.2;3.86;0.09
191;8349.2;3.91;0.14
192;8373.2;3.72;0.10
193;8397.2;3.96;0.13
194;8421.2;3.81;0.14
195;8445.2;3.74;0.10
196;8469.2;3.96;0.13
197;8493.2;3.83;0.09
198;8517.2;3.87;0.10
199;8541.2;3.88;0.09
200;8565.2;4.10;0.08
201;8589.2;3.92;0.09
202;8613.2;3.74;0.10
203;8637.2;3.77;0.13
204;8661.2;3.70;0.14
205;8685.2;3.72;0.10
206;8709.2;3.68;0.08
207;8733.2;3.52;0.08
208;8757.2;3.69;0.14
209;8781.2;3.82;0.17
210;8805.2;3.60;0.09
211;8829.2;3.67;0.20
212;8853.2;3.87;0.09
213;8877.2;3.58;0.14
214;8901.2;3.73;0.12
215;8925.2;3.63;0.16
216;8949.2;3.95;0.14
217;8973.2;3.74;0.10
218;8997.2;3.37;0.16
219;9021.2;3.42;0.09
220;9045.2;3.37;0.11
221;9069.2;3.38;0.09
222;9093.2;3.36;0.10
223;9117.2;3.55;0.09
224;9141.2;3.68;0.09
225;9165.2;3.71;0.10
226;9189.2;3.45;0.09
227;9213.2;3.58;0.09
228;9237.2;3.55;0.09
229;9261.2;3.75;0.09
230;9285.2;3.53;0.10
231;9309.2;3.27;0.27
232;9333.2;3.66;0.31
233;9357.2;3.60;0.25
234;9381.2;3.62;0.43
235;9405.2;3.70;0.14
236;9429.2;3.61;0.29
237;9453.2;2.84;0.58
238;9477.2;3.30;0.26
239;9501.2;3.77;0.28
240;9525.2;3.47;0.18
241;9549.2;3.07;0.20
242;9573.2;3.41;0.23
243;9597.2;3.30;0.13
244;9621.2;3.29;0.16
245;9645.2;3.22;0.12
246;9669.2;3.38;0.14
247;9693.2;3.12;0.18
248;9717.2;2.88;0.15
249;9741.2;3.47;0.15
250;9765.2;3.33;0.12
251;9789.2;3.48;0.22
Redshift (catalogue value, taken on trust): 0.138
